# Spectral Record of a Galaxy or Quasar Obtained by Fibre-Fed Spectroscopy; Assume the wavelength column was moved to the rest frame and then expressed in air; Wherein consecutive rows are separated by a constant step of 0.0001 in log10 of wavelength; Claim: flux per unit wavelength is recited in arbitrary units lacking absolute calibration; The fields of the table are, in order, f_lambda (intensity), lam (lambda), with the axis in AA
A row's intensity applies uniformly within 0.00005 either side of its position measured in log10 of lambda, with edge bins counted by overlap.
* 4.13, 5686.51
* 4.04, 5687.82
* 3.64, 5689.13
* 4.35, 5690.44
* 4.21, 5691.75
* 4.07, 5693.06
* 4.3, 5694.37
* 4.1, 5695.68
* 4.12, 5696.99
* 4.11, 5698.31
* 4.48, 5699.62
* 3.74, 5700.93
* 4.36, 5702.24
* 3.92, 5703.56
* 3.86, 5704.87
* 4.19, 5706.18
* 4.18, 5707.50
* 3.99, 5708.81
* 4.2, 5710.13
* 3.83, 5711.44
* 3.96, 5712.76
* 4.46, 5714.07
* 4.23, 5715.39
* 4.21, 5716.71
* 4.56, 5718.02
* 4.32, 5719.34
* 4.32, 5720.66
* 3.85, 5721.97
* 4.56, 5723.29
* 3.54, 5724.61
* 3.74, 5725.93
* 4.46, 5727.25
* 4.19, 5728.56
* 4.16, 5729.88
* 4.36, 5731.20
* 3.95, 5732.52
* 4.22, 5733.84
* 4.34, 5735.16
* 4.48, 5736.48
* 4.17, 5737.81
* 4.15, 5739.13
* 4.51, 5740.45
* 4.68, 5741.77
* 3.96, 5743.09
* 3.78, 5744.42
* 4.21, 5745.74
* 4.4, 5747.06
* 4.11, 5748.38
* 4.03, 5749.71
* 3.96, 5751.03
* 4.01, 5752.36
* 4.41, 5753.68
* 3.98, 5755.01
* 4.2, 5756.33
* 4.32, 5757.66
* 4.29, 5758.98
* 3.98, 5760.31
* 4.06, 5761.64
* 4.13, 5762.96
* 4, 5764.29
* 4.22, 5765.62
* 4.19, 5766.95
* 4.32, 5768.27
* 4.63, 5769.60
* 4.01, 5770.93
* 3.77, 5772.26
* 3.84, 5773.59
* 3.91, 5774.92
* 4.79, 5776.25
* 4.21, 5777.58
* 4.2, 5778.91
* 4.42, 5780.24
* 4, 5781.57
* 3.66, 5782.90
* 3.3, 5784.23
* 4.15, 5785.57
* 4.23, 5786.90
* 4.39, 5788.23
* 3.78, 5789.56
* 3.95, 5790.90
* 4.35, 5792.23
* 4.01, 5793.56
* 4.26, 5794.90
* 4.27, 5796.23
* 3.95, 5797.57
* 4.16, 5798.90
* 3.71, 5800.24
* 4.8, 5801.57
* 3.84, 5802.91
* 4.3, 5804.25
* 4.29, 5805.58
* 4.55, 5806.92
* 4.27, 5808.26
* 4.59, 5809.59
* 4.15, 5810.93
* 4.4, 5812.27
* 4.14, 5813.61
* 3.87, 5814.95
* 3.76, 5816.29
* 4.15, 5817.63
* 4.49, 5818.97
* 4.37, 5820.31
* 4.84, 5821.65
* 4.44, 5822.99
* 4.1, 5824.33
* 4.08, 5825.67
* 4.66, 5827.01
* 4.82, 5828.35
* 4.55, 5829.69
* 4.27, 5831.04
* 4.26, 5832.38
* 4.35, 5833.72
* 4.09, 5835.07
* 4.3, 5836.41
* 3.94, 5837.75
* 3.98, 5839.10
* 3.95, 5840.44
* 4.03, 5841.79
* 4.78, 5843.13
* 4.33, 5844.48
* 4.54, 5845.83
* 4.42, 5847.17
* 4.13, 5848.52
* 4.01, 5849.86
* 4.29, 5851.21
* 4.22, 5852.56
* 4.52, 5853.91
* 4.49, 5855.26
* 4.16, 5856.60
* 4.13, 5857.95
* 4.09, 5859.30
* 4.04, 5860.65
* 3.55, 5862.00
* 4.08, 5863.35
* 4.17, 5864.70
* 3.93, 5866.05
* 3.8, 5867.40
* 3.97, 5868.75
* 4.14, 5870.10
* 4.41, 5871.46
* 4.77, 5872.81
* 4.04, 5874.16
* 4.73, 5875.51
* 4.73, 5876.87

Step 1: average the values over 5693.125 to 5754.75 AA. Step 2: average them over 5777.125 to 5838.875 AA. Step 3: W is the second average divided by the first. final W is 1.0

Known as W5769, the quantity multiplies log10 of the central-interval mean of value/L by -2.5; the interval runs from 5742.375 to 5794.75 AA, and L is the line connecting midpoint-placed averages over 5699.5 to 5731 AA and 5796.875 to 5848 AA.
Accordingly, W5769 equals 0.03 mag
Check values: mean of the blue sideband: 4.14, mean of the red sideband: 4.28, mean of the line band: 4.11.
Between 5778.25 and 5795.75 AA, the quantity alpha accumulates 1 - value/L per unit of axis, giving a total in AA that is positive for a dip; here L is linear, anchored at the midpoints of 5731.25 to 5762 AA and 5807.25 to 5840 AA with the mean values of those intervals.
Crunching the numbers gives 0.8 AA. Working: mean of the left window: 4.19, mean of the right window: 4.29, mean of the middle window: 4.06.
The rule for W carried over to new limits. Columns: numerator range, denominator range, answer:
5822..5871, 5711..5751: 1.01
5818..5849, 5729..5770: 1.03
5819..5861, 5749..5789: 1.04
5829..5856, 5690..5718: 1.03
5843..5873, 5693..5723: 1.01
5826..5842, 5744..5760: 1.03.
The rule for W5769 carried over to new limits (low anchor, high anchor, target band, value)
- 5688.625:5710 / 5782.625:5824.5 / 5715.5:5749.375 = -0.02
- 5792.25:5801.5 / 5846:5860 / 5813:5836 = -0.03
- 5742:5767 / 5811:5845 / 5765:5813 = 0.01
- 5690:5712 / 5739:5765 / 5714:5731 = -0.02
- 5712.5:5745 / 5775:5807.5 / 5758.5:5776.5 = 0.01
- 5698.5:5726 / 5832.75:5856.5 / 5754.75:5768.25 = 0.01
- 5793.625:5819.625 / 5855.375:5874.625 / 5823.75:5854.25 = -0.04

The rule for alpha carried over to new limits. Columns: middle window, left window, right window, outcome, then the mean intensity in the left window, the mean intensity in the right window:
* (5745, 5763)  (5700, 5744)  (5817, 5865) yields 0.2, 4.17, 4.27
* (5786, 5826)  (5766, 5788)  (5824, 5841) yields -0.3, 4.11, 4.26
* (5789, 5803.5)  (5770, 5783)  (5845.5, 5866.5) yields 0.1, 4.11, 4.17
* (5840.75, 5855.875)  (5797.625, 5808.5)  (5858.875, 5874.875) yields -0.8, 4.22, 4.08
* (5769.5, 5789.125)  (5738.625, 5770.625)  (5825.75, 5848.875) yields 0.7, 4.19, 4.31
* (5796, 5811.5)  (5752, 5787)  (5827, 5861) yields -0.2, 4.12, 4.28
